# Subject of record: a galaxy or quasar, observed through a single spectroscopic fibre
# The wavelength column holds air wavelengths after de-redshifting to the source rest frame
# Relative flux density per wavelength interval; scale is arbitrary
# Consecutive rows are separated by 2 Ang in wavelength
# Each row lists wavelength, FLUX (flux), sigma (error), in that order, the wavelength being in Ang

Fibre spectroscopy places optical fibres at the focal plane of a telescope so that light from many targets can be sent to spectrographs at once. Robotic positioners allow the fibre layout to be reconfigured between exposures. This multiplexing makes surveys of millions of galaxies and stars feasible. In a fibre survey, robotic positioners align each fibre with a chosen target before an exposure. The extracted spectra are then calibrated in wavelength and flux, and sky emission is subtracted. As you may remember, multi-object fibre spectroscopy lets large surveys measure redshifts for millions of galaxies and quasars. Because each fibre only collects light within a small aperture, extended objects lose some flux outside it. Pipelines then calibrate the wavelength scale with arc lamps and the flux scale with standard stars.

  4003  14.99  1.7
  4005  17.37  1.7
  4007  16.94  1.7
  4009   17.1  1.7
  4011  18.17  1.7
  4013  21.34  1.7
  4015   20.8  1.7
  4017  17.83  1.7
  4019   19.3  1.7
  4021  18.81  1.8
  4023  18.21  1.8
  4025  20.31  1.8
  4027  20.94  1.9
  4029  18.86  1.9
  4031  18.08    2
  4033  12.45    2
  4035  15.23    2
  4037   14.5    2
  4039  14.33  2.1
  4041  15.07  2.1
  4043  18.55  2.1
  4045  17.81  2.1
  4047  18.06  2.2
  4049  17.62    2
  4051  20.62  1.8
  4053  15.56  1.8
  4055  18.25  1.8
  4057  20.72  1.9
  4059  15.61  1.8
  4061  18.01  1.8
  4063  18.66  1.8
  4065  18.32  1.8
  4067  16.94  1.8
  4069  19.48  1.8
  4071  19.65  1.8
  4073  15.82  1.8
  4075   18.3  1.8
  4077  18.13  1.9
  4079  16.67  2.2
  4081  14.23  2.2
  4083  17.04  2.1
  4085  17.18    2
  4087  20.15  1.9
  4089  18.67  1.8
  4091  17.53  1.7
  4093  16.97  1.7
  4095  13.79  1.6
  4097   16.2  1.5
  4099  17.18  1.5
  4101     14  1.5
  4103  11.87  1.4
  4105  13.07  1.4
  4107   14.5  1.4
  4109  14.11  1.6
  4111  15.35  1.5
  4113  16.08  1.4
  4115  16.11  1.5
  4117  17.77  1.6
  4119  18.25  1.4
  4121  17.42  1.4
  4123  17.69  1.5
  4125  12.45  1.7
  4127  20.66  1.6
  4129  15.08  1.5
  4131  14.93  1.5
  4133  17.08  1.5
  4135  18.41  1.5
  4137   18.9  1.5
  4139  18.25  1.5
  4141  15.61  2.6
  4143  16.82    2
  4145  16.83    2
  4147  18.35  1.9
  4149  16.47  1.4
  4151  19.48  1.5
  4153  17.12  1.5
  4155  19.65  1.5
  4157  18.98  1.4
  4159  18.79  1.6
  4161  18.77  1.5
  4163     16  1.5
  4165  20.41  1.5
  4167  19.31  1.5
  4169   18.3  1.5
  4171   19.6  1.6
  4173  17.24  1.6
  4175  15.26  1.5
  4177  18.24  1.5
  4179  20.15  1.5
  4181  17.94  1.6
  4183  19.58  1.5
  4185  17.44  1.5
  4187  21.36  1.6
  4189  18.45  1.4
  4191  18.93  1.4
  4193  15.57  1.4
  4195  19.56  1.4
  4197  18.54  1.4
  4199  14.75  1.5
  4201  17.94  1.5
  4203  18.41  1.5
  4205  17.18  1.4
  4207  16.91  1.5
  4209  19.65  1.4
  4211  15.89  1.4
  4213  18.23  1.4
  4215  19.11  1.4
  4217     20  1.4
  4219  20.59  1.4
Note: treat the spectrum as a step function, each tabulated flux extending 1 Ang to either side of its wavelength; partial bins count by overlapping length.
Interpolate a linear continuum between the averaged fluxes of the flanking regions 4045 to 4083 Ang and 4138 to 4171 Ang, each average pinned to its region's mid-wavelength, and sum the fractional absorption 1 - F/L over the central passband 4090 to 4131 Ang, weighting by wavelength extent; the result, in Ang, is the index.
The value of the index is 5.0 Ang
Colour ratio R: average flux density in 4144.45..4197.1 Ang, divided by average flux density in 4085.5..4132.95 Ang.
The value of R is 1.1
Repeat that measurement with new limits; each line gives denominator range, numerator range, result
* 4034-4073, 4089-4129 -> 0.91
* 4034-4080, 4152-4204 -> 1.05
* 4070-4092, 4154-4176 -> 1.05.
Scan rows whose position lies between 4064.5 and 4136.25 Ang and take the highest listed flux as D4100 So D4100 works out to 20.66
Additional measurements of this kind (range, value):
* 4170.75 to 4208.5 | 21.36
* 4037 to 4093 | 20.72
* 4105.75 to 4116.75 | 16.11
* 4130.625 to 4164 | 19.65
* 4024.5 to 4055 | 20.94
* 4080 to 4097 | 20.15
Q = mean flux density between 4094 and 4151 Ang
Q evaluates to 16.2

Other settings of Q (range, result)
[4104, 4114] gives 14.6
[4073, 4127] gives 16.3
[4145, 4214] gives 18.2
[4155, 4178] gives 18.3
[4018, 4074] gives 17.7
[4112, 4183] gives 17.7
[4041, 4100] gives 17.6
